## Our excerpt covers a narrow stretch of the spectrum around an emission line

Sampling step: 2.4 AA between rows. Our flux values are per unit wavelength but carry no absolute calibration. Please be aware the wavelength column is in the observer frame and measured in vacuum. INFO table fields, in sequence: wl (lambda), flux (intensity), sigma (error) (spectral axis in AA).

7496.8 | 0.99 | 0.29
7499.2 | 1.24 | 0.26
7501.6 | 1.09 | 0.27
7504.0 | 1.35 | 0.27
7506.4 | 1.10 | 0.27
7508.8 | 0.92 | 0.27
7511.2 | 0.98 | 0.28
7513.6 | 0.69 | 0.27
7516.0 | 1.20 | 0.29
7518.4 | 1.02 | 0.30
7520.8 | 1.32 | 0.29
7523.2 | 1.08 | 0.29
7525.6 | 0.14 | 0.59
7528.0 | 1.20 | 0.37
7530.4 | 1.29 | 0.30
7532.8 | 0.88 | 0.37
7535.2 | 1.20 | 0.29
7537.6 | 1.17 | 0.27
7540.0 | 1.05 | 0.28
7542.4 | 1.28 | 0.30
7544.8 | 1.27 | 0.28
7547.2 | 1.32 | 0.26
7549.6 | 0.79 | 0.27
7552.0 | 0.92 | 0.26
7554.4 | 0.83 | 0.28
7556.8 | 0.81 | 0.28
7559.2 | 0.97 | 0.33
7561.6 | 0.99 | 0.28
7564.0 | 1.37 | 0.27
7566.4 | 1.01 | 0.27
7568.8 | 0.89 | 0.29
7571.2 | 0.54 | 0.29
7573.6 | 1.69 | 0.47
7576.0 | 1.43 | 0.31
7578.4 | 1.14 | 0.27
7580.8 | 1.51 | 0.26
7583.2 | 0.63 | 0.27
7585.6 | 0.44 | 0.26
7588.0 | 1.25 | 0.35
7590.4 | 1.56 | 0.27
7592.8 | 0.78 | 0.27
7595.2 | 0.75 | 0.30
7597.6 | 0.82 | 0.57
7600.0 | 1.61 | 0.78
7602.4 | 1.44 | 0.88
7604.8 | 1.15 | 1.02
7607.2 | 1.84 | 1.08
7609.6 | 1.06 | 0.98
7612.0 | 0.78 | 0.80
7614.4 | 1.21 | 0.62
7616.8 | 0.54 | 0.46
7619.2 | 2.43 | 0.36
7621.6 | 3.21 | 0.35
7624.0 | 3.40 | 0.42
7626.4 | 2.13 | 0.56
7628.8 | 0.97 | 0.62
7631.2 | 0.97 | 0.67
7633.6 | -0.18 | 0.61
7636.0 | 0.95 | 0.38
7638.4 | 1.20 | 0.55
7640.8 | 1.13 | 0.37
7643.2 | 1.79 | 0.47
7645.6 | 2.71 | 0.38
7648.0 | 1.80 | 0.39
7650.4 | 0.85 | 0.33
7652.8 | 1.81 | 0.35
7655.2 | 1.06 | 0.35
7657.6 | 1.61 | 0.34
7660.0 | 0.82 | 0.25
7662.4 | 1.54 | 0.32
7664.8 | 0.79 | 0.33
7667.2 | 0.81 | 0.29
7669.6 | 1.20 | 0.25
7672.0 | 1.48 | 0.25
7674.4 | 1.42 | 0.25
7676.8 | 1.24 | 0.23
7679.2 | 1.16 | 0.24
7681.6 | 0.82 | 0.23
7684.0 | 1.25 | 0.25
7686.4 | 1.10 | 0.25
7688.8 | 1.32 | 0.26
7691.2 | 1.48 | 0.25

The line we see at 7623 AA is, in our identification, H-alpha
